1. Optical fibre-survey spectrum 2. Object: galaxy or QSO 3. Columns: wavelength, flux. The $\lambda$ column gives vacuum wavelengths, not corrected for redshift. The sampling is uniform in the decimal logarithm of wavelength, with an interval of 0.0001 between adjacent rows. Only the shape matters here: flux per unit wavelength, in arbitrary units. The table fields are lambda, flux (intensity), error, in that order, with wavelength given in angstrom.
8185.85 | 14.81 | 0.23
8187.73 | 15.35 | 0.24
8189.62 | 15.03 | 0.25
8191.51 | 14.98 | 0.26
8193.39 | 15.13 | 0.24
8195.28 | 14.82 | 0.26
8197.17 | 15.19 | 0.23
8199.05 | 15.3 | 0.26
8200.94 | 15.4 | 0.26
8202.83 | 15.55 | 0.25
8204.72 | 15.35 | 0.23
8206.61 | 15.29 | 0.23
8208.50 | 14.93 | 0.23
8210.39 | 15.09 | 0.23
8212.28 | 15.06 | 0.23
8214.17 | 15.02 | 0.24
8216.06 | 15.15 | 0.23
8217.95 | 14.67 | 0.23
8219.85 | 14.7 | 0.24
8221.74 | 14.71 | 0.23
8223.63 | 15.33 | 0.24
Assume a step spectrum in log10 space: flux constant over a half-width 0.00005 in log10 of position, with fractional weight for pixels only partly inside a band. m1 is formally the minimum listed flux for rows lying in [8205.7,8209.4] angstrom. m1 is 14.93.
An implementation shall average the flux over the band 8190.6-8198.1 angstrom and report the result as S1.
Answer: 15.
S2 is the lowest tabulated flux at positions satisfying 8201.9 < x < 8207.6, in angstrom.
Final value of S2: 15.29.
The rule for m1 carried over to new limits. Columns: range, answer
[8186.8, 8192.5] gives 14.98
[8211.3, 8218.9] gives 14.67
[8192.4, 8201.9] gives 14.82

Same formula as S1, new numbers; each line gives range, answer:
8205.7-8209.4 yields 15.1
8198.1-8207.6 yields 15.4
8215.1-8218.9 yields 14.9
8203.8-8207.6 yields 15.3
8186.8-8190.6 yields 15.2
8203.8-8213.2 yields 15.1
